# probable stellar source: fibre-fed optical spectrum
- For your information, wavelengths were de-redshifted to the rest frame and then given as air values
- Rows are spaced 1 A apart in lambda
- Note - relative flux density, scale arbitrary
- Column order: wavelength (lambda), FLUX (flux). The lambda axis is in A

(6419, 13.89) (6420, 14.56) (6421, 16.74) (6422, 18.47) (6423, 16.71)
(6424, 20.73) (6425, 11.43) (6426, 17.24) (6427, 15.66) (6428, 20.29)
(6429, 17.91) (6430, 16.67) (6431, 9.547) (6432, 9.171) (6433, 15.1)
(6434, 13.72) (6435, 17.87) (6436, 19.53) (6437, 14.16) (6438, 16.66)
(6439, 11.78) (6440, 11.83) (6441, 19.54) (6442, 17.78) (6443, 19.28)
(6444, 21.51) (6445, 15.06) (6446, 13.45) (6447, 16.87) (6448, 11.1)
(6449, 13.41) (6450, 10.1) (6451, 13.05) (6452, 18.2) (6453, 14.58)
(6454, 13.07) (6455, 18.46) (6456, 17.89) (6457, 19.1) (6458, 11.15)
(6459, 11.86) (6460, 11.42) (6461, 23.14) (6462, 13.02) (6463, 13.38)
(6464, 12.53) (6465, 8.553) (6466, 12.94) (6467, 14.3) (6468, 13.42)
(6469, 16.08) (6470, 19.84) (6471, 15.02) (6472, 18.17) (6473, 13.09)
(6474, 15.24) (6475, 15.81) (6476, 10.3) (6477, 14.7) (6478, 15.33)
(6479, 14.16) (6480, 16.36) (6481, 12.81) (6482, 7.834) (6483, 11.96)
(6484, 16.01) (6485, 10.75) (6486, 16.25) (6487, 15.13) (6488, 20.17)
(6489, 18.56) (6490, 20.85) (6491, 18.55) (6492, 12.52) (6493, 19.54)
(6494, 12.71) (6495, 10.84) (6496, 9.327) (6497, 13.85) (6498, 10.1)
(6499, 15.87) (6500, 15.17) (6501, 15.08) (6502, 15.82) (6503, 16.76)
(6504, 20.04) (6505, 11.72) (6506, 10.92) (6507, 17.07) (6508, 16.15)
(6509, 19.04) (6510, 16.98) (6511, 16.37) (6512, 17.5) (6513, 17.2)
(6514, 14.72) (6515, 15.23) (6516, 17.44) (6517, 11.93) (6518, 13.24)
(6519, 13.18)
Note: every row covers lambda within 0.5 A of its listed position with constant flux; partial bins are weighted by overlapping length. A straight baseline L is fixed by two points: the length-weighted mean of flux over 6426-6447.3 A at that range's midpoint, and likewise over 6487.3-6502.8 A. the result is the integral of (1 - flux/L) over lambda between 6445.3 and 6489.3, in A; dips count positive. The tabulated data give 3.0 A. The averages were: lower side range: 15.9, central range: 14.5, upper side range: 15.3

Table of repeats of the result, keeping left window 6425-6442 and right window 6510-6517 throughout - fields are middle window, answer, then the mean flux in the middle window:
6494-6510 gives 1.5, 14.5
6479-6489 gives 0.9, 14.4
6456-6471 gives 1.1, 14.5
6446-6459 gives 0.8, 14.6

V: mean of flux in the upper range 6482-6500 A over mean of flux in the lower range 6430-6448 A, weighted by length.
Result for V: 0.96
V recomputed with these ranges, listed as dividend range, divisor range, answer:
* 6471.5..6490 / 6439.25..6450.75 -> 0.96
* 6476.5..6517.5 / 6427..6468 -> 1.01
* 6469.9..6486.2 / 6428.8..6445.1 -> 0.90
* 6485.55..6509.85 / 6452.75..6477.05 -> 1.06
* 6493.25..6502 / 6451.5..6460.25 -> 0.87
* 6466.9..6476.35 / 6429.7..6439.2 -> 1.05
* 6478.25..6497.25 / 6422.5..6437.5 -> 0.93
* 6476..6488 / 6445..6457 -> 0.94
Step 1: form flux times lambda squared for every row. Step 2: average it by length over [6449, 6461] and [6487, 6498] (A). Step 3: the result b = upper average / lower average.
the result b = 1.1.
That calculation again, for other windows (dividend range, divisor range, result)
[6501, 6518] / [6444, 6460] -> 1.10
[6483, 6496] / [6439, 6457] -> 1.01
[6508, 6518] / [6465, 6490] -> 1.10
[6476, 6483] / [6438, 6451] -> 0.88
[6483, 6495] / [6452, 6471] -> 1.09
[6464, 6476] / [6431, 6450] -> 0.97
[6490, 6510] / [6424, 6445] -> 0.96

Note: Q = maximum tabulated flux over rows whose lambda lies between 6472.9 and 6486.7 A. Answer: 16.36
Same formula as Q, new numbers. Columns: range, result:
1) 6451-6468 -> 23.14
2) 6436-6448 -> 21.51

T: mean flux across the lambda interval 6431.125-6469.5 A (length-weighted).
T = 14.8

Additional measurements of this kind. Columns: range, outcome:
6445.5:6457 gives 14.8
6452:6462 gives 15.6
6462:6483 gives 13.9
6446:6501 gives 14.5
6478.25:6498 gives 14.5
